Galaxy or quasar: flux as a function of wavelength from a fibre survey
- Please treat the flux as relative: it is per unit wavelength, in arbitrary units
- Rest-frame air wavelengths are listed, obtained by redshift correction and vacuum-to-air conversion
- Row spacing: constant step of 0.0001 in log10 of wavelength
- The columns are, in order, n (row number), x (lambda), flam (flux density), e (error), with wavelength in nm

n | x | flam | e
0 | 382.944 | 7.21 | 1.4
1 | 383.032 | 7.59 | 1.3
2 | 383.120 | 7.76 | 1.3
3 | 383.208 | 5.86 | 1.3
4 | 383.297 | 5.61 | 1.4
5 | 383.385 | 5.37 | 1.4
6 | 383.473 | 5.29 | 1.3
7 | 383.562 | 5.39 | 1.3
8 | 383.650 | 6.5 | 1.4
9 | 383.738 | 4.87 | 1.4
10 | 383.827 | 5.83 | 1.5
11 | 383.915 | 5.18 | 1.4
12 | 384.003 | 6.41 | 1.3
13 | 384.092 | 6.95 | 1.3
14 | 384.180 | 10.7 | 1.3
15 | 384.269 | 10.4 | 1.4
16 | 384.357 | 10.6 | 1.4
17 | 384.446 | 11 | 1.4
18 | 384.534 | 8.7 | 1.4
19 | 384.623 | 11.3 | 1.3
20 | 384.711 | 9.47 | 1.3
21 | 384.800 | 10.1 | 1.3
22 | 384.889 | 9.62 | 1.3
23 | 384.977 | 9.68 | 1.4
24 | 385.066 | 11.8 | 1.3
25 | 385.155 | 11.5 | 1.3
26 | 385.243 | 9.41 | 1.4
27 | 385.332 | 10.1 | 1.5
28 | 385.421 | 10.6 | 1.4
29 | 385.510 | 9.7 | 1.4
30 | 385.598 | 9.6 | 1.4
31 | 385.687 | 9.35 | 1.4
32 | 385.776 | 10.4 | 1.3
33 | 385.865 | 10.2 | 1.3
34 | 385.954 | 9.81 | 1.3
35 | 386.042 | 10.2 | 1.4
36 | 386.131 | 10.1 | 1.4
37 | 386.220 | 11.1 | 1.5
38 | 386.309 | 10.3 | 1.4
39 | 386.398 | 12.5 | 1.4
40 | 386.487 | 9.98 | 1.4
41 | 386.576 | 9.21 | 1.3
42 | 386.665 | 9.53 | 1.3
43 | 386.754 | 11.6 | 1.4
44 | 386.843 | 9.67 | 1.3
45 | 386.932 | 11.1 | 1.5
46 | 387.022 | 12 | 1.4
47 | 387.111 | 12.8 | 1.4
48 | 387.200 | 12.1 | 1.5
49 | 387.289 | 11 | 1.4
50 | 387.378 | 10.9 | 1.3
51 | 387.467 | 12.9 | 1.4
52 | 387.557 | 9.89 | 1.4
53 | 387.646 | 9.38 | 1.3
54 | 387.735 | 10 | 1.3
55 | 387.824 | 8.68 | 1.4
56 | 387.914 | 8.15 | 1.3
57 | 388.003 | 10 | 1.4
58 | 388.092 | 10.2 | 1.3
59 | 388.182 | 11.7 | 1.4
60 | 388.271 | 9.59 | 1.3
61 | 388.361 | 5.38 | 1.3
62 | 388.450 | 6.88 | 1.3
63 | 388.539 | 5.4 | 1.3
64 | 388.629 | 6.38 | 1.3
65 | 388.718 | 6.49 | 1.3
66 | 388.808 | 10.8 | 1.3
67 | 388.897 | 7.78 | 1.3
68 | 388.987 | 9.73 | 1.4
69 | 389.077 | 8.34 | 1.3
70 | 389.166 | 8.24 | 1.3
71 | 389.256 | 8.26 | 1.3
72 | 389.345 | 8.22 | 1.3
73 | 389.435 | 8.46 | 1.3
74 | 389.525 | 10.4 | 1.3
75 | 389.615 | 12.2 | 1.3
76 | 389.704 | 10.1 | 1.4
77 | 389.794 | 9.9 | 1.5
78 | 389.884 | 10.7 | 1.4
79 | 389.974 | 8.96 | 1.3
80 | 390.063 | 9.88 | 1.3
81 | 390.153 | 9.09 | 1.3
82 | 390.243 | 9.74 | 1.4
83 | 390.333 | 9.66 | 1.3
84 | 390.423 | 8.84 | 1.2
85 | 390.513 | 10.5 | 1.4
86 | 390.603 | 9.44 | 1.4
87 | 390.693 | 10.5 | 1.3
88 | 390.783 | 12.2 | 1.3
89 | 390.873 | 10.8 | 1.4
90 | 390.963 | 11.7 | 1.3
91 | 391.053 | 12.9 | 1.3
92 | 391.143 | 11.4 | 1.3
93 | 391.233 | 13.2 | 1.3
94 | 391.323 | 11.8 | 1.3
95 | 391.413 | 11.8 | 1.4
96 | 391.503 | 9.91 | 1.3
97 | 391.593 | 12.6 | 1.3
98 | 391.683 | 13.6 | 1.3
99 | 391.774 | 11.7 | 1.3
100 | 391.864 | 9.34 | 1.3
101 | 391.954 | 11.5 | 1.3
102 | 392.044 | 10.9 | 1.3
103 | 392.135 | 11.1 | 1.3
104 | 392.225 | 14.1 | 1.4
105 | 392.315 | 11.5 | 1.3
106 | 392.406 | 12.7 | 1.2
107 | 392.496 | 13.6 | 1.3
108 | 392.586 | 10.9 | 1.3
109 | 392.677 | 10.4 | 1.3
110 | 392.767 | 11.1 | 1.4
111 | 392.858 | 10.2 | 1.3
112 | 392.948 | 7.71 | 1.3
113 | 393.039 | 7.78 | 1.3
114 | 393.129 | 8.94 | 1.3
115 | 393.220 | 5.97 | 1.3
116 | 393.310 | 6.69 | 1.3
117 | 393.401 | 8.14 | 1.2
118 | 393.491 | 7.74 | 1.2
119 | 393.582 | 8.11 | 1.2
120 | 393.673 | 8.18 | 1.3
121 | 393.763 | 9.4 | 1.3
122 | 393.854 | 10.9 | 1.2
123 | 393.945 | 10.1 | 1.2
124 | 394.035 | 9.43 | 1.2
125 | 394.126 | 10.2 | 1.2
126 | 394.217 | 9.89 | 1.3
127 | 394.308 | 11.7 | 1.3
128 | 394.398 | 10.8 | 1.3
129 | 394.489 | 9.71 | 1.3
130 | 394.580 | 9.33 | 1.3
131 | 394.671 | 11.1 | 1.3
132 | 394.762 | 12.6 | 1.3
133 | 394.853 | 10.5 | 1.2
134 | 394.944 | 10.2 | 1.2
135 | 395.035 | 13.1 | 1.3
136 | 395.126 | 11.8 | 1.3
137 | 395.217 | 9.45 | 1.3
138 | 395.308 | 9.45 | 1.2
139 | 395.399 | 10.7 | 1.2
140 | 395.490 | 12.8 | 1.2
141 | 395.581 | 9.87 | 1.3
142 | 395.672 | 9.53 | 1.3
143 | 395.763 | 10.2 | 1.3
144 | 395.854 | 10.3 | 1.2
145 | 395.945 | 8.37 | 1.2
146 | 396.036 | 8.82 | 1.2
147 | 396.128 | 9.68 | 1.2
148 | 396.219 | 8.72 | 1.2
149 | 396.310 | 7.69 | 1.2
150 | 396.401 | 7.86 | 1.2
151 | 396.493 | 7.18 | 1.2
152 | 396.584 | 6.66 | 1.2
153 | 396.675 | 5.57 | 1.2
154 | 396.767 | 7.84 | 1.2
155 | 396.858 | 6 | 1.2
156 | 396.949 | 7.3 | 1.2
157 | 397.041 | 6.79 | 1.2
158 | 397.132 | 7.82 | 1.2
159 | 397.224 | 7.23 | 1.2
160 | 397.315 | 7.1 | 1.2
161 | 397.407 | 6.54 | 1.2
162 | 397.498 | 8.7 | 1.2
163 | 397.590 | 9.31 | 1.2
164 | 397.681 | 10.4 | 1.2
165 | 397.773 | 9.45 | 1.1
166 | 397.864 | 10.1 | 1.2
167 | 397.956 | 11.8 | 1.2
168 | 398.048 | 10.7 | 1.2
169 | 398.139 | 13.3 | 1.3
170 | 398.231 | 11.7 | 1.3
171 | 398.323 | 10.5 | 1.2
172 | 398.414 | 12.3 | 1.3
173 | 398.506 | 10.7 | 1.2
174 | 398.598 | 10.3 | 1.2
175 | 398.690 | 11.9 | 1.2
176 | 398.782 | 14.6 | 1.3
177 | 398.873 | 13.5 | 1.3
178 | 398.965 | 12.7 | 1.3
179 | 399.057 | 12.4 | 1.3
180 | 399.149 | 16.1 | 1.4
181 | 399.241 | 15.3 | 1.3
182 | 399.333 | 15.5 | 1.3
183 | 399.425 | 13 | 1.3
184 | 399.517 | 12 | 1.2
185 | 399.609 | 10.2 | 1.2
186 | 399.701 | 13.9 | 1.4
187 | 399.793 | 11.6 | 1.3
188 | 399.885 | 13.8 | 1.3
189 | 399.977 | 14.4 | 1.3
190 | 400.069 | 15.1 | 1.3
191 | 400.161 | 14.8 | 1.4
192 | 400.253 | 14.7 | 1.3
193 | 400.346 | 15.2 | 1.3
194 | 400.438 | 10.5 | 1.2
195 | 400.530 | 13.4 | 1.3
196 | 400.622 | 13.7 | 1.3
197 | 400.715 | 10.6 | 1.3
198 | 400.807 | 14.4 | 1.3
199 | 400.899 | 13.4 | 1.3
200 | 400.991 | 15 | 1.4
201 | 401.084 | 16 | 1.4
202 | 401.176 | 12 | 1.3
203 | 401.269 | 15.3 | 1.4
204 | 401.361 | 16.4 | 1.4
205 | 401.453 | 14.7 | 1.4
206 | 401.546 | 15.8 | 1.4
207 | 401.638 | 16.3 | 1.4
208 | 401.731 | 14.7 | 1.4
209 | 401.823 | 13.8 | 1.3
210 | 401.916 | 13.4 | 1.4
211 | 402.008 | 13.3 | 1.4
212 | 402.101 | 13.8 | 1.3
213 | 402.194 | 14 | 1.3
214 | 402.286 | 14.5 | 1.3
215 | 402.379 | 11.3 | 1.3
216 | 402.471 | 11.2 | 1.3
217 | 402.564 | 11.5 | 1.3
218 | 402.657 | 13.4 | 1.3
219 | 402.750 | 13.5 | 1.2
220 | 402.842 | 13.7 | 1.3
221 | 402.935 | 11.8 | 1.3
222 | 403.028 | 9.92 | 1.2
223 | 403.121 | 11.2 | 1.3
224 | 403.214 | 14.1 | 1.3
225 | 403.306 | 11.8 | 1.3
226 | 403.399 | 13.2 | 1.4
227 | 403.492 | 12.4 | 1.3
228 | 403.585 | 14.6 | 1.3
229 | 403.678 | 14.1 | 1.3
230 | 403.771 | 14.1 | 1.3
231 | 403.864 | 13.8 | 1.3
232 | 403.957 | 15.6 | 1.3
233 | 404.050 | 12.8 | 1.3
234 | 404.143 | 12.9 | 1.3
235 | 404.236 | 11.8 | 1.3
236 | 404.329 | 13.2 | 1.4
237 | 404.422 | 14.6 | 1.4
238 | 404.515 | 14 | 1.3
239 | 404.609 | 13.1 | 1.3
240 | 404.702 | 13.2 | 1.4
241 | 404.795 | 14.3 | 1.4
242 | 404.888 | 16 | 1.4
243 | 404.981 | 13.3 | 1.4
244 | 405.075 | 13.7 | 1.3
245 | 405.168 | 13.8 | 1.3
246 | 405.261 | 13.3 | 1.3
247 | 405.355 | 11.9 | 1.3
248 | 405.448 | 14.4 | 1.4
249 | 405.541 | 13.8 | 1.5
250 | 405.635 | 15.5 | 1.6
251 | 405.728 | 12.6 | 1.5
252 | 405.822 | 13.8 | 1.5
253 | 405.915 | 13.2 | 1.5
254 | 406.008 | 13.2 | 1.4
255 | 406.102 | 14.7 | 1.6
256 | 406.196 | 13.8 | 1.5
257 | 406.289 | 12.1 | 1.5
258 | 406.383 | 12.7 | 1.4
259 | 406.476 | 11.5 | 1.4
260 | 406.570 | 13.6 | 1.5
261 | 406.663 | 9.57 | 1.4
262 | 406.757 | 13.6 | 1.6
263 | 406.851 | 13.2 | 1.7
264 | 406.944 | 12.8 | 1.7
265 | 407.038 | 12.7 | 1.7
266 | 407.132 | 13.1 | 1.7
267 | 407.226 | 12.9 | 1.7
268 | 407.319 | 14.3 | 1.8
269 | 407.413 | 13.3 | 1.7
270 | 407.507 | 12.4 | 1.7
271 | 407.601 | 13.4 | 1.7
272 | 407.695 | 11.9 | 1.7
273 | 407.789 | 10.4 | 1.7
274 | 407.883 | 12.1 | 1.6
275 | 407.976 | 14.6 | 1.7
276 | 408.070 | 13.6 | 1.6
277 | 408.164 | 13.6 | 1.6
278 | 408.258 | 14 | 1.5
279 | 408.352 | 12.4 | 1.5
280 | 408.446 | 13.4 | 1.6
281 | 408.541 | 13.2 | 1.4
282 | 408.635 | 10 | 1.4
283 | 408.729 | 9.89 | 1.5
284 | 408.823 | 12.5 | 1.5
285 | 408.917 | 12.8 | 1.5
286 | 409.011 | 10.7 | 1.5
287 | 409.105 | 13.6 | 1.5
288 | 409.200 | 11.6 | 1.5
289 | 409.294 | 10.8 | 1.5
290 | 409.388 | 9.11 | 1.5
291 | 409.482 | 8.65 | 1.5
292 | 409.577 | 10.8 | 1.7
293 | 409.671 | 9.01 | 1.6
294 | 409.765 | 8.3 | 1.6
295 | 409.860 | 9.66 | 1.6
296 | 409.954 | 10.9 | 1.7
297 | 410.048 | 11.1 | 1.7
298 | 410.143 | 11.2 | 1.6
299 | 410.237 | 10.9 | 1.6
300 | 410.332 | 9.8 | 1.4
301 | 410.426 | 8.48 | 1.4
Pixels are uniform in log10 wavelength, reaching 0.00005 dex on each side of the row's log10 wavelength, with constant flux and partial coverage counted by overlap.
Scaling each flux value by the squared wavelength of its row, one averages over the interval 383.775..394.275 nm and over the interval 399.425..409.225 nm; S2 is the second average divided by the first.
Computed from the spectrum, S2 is 1.44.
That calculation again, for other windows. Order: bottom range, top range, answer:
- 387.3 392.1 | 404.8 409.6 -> 1.39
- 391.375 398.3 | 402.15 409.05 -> 1.41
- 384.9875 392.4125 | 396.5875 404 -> 1.28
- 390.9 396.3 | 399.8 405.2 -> 1.37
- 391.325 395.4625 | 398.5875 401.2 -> 1.34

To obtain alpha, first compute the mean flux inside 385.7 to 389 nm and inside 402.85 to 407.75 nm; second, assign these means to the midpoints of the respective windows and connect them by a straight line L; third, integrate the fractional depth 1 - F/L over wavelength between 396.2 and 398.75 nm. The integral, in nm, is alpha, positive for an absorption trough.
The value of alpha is 0.59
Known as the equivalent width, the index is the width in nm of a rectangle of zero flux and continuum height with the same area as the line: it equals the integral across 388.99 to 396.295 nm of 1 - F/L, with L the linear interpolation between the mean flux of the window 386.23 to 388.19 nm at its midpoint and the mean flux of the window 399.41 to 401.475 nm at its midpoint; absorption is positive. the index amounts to 0.98 nm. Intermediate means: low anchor 10.6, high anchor 13.7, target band 10.2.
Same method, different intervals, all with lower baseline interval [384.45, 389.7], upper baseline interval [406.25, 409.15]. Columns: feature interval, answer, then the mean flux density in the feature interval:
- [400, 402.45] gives -0.490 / 14.1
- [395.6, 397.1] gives 0.406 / 8.06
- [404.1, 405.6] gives -0.172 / 13.6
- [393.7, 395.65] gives 0.045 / 10.6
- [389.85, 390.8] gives 0.035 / 9.88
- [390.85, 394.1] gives 0.011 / 10.5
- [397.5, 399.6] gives -0.128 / 12.1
